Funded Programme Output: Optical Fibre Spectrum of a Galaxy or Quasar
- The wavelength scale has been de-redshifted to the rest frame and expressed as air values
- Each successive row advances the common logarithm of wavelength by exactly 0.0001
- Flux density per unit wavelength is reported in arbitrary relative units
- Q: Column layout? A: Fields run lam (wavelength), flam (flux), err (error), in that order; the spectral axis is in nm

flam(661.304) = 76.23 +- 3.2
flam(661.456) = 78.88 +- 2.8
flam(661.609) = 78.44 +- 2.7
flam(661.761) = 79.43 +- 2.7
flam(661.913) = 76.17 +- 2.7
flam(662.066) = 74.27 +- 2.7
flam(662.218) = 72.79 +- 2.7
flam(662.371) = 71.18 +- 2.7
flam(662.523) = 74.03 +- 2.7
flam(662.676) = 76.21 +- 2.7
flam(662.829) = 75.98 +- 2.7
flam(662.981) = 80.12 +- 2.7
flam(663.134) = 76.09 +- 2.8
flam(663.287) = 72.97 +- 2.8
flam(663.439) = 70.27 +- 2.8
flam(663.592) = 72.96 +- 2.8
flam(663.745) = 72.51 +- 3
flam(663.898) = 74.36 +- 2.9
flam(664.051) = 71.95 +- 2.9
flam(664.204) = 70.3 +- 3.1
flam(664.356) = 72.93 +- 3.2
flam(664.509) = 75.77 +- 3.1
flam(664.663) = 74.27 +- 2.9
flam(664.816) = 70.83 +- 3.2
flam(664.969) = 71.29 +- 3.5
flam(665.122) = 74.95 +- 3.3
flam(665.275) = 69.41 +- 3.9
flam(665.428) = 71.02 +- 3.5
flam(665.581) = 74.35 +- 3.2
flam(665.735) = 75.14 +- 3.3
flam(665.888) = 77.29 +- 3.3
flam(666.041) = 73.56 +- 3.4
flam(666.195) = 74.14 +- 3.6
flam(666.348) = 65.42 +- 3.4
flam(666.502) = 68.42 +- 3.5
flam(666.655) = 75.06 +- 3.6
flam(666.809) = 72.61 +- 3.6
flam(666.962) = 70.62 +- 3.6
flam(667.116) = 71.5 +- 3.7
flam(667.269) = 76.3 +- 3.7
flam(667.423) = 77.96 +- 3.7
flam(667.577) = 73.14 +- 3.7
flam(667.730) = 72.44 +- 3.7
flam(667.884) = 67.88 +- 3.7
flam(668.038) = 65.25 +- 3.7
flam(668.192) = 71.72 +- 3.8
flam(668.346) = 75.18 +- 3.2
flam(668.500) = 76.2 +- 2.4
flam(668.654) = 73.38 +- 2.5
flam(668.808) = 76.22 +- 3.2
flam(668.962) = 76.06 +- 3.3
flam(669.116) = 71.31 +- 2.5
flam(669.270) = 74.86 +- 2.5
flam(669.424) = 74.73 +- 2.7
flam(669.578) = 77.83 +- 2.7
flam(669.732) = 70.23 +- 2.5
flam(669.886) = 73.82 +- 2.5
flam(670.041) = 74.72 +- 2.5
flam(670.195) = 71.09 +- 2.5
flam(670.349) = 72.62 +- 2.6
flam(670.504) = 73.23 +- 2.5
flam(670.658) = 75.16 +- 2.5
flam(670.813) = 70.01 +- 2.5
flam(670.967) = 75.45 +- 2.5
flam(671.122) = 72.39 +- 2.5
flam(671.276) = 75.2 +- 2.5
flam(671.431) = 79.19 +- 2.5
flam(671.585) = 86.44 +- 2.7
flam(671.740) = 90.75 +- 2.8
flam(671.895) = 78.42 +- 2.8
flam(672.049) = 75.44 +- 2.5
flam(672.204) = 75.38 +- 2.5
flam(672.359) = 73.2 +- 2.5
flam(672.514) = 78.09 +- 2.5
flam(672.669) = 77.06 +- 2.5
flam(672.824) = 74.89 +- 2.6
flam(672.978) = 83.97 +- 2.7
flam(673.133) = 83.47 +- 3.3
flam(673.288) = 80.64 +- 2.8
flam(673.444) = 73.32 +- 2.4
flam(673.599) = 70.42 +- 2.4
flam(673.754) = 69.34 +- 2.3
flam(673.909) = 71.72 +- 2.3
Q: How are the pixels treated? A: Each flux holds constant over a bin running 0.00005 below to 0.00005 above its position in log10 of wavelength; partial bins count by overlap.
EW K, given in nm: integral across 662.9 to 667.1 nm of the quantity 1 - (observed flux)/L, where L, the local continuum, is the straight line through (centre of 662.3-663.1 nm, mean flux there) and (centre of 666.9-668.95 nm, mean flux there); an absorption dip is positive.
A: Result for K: 0.09 nm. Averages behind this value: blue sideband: 75.6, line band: 72.9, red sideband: 73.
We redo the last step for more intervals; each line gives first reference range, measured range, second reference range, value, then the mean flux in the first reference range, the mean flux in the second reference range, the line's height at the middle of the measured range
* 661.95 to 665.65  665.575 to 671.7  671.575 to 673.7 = 0.18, 73.4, 78.3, 76.1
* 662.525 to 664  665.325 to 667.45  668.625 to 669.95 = 0.04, 74.5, 74.4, 74.4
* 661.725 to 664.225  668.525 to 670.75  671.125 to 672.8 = 0.10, 74.2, 78.5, 77.4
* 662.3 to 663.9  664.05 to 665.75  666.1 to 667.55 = 0.02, 74.2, 72.5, 73.4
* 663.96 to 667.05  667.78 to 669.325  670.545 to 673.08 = 0.04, 72.5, 77.6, 74.9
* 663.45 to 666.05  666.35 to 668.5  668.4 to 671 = 0.04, 73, 73.9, 73.5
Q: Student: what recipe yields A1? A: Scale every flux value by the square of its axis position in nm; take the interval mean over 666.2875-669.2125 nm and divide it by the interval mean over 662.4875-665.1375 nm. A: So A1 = 1.0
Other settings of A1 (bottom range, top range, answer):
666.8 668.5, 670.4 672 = 1.08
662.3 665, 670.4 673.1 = 1.08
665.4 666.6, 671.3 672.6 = 1.11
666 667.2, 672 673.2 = 1.11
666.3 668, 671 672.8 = 1.10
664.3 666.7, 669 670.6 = 1.02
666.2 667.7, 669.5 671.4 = 1.03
